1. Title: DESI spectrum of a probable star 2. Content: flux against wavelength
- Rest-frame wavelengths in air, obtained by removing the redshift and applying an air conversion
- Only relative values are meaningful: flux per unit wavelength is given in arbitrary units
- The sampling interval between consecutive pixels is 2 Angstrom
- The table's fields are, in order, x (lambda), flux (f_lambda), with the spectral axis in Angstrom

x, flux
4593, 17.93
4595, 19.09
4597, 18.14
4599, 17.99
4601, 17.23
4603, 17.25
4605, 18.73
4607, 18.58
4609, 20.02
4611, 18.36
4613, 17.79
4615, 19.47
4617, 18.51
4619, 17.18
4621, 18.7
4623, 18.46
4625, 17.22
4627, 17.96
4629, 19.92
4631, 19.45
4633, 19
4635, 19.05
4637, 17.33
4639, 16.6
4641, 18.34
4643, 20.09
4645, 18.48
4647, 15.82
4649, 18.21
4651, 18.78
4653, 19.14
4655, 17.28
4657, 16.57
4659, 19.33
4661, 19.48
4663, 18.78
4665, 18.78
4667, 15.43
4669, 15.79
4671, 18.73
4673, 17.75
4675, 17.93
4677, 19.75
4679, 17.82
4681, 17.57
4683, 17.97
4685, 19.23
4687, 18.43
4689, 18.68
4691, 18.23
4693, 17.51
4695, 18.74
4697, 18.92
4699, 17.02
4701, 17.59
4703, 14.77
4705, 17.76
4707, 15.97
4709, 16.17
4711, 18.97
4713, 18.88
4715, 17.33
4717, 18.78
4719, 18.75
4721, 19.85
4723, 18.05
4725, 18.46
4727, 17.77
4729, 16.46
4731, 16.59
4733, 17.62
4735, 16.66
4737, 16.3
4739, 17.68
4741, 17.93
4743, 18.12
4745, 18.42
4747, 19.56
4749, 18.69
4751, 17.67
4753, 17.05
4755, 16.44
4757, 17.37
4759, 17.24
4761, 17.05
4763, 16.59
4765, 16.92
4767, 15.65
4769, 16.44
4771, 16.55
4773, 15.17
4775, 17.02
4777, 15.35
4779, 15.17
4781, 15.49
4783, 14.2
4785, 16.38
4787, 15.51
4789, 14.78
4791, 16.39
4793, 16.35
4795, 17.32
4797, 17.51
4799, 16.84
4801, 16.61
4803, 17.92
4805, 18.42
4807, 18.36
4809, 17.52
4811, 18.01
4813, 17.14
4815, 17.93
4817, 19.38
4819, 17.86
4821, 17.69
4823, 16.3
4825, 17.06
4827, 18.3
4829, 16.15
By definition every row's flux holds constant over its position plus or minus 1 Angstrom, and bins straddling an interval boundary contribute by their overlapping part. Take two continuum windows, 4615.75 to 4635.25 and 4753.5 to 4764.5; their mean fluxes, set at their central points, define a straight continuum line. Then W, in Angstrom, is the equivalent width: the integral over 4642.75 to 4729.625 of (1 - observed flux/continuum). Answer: -0.9 Angstrom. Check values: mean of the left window 18.5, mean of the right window 16.9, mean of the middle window 18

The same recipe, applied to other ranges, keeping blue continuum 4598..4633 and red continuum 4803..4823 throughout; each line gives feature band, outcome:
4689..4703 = 0.3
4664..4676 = 0.6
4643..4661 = 0.2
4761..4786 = 2.9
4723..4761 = 1.2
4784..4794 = 1.2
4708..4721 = -0.1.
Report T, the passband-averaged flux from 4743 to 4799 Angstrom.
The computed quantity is 16.6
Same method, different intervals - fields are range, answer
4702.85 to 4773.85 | 17.4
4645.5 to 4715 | 17.9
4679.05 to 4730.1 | 17.9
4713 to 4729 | 18.3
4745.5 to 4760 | 17.7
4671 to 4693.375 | 18.3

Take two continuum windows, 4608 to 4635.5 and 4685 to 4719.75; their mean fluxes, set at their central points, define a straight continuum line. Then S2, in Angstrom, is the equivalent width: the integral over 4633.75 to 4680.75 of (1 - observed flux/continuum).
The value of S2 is 0.6 Angstrom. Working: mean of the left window 18.6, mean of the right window 17.8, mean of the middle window 18.1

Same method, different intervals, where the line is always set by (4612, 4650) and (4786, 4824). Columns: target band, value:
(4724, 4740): 0.45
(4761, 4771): 0.58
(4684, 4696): -0.35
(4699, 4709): 0.74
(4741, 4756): -0.34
